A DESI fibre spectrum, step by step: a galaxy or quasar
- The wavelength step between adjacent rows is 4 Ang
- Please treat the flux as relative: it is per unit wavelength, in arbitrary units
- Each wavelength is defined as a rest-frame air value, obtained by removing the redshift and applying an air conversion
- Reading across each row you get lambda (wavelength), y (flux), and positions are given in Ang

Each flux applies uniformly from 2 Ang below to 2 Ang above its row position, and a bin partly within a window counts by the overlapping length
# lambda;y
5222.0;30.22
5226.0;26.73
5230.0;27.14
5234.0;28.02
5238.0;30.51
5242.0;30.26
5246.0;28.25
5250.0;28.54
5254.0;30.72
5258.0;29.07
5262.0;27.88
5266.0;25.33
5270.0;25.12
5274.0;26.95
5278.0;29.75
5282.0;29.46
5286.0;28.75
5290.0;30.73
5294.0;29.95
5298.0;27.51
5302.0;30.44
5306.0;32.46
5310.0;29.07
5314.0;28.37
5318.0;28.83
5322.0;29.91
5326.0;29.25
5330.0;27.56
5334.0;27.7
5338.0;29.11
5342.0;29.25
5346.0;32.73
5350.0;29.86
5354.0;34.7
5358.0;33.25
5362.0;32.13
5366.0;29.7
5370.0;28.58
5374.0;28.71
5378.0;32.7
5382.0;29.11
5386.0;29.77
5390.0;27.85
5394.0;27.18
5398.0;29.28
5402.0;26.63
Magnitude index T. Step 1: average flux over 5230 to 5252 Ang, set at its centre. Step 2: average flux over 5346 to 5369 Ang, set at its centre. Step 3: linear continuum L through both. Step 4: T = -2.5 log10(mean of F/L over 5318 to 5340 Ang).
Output 0.09 mag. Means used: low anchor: 28.9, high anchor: 31.9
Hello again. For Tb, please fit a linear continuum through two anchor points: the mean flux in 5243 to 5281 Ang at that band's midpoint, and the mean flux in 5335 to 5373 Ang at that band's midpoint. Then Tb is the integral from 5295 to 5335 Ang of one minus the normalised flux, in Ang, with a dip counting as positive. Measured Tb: 0.7 Ang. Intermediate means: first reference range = 28.1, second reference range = 30.9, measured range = 29.2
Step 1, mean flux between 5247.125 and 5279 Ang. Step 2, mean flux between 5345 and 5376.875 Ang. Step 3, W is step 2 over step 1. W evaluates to 1.12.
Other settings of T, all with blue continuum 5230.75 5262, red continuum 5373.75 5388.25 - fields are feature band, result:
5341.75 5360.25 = -0.08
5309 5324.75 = 0.02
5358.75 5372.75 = -0.01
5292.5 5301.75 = 0.02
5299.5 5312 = -0.03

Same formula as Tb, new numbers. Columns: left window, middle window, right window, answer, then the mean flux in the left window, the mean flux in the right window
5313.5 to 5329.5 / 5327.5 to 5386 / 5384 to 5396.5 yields -3.4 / 29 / 28.3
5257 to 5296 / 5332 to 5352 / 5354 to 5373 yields 0.5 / 28.3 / 31.2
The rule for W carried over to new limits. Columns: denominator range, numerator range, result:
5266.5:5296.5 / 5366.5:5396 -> 1.02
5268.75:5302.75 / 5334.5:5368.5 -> 1.08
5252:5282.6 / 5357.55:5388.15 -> 1.08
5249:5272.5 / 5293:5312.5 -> 1.08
